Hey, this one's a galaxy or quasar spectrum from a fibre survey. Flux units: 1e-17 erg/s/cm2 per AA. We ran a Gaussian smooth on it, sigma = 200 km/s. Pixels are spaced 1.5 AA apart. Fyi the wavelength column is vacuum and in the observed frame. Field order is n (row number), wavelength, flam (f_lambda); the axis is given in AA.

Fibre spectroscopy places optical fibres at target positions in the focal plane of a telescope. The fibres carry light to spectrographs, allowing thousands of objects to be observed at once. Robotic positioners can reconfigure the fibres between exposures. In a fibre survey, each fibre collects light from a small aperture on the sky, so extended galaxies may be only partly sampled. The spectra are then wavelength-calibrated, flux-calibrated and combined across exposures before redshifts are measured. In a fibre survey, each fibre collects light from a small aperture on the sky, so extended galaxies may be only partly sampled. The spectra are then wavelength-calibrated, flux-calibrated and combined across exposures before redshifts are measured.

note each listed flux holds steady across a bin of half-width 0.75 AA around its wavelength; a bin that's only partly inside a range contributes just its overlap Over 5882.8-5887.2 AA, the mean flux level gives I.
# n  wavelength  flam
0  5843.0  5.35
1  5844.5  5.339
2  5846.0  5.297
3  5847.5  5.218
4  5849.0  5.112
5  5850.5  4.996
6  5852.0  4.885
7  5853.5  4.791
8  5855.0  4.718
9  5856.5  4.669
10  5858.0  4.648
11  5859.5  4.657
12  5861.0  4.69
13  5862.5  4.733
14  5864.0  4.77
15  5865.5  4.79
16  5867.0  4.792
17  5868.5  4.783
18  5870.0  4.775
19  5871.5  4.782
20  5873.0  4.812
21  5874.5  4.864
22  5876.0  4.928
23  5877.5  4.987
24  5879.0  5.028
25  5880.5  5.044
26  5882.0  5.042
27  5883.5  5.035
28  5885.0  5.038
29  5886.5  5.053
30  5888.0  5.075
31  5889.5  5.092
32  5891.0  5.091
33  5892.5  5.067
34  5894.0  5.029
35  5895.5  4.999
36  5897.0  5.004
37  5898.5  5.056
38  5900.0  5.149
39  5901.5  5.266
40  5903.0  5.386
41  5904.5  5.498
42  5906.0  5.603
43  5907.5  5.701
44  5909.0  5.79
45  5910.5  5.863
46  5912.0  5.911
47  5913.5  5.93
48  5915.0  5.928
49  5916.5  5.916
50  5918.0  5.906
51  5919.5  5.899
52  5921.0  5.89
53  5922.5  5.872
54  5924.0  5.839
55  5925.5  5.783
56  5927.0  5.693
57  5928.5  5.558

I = 5.04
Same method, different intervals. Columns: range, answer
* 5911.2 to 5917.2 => 5.92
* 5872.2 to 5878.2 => 4.9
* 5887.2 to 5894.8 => 5.07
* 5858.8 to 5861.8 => 4.67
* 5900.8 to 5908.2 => 5.49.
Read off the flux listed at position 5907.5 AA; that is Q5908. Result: 5.701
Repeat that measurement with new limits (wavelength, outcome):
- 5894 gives 5.029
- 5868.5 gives 4.783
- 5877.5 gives 4.987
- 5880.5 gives 5.044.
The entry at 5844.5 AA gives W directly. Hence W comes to 5.339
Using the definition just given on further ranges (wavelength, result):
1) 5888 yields 5.075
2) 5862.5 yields 4.733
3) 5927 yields 5.693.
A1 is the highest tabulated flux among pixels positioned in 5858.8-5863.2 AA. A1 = 4.733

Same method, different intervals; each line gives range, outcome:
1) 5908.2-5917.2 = 5.93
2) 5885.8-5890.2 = 5.092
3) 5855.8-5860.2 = 4.669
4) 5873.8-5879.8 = 5.028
